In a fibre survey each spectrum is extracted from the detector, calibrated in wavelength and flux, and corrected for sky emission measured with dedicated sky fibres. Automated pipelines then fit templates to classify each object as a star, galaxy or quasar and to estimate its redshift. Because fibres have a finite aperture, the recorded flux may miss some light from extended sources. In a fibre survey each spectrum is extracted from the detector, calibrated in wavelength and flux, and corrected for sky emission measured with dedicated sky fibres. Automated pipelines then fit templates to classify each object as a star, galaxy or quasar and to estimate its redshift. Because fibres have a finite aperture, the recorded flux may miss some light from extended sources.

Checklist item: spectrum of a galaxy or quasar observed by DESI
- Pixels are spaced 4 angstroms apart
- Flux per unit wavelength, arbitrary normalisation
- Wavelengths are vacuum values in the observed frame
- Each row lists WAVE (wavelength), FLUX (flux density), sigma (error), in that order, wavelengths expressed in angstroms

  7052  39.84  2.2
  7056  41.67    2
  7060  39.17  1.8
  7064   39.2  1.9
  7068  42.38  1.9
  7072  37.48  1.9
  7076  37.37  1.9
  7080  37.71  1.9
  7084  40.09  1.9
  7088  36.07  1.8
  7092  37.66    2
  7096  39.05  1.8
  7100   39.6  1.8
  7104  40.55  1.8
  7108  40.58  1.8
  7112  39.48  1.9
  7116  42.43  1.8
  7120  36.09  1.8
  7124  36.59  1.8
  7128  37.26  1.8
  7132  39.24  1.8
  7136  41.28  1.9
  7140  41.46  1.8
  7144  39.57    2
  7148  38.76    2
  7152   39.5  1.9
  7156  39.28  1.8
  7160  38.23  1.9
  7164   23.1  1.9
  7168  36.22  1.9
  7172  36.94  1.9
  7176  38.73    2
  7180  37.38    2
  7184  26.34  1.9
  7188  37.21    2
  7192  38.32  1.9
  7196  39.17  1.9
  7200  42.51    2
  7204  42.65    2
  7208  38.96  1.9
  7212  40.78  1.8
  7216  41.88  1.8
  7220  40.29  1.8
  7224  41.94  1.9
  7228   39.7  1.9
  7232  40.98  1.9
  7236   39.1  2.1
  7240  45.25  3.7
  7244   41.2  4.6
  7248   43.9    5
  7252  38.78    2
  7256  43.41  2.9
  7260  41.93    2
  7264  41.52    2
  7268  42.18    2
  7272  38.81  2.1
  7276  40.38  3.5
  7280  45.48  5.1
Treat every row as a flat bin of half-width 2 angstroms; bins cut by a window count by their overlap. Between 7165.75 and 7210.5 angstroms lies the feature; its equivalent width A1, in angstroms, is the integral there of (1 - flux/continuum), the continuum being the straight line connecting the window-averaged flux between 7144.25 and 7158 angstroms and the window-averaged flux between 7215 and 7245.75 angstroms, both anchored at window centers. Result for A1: 2.9 angstroms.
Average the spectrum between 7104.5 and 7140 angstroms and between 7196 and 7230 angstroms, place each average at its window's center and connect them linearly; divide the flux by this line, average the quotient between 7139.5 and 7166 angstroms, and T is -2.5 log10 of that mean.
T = 0.08 mag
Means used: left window 39.3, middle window 36.9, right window 41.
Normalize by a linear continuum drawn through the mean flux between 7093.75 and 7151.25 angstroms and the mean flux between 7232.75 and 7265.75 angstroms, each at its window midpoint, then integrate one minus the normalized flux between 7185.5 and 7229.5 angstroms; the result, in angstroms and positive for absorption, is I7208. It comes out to 1.0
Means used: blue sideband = 39.4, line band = 40.2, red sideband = 41.9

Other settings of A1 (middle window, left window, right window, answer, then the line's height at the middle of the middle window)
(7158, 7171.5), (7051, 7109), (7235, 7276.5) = 2.46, 40.4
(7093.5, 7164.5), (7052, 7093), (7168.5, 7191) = -3.09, 37.1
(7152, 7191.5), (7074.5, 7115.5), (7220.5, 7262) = 5.03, 40.3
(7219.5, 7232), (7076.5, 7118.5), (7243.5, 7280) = 0.10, 41.1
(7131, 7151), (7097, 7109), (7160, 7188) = -1.83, 36.7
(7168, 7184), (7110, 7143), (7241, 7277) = 1.59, 40.1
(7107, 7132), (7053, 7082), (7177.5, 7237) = 0.34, 39.2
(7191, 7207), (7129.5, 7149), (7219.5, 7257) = 0.08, 40.9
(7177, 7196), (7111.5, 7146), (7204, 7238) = 2.19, 40.1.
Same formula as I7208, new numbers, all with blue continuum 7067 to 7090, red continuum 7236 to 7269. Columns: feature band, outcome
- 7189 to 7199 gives 0.5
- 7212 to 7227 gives 0.1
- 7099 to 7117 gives -0.7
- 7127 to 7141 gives -0.1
